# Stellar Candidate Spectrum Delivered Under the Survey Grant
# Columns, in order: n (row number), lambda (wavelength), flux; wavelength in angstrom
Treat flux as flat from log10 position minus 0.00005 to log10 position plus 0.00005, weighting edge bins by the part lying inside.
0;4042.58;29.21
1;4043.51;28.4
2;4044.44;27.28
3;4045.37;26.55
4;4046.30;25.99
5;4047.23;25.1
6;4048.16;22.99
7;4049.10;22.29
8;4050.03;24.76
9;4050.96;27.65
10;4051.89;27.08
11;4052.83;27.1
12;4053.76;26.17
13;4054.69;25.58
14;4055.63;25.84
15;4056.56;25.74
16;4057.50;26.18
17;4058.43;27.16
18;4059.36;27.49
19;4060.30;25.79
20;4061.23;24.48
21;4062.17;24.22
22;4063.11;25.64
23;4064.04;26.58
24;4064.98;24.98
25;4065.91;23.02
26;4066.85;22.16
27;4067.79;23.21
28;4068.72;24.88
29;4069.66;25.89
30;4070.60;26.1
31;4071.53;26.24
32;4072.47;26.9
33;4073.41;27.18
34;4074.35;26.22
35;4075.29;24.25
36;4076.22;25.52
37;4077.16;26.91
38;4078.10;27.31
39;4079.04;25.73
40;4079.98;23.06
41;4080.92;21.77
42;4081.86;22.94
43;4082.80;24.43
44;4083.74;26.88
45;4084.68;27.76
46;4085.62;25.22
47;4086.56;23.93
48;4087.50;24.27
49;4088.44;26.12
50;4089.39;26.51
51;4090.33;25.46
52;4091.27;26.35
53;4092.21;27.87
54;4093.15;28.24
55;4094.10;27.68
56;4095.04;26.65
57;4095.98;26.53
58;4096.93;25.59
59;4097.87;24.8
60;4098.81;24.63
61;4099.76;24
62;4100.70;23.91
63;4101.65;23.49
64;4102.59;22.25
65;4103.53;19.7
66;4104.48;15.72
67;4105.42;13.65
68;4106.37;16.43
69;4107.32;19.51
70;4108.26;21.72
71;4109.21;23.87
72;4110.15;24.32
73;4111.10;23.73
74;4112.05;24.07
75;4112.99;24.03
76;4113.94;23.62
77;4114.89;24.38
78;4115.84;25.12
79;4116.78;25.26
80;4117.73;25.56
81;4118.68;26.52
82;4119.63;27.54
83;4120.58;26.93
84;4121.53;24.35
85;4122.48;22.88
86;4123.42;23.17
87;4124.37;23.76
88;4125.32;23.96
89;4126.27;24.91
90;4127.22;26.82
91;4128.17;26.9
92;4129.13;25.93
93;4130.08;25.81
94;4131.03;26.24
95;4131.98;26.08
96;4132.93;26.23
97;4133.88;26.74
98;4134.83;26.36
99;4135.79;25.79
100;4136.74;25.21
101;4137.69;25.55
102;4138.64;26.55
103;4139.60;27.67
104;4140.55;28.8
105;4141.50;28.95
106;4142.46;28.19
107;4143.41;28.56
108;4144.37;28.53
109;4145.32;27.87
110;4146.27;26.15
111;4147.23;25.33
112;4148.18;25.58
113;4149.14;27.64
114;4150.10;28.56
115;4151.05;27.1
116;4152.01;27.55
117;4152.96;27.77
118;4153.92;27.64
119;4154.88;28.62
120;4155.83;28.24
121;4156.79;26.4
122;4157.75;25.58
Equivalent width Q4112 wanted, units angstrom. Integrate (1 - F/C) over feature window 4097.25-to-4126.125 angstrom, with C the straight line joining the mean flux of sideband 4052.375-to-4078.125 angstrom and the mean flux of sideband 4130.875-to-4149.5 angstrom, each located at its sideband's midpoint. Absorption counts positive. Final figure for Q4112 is 3.6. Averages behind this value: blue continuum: 25.6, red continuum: 26.9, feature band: 23.1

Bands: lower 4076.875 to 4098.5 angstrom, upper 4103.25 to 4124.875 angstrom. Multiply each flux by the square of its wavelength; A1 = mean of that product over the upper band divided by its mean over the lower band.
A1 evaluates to 0.90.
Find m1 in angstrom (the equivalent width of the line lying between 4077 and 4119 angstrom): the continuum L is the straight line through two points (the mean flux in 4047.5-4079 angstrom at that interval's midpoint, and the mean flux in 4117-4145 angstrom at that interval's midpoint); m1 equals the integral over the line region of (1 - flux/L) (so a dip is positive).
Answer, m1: 2.9 angstrom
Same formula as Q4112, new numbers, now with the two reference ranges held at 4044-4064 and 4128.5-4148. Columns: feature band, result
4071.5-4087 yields 0.4 angstrom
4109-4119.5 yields 0.7 angstrom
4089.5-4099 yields -0.1 angstrom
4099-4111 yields 2.5 angstrom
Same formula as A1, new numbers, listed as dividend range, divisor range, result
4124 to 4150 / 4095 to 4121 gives 1.16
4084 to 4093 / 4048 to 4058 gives 1.03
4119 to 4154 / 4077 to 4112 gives 1.13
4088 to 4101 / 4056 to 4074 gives 1.04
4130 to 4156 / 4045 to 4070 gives 1.12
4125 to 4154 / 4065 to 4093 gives 1.09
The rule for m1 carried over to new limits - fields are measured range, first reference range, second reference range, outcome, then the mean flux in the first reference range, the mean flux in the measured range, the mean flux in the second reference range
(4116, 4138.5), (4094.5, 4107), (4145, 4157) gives -0.7 angstrom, 22.1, 25.6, 27.3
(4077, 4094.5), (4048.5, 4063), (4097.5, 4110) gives -2.2 angstrom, 25.8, 25.7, 21.1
